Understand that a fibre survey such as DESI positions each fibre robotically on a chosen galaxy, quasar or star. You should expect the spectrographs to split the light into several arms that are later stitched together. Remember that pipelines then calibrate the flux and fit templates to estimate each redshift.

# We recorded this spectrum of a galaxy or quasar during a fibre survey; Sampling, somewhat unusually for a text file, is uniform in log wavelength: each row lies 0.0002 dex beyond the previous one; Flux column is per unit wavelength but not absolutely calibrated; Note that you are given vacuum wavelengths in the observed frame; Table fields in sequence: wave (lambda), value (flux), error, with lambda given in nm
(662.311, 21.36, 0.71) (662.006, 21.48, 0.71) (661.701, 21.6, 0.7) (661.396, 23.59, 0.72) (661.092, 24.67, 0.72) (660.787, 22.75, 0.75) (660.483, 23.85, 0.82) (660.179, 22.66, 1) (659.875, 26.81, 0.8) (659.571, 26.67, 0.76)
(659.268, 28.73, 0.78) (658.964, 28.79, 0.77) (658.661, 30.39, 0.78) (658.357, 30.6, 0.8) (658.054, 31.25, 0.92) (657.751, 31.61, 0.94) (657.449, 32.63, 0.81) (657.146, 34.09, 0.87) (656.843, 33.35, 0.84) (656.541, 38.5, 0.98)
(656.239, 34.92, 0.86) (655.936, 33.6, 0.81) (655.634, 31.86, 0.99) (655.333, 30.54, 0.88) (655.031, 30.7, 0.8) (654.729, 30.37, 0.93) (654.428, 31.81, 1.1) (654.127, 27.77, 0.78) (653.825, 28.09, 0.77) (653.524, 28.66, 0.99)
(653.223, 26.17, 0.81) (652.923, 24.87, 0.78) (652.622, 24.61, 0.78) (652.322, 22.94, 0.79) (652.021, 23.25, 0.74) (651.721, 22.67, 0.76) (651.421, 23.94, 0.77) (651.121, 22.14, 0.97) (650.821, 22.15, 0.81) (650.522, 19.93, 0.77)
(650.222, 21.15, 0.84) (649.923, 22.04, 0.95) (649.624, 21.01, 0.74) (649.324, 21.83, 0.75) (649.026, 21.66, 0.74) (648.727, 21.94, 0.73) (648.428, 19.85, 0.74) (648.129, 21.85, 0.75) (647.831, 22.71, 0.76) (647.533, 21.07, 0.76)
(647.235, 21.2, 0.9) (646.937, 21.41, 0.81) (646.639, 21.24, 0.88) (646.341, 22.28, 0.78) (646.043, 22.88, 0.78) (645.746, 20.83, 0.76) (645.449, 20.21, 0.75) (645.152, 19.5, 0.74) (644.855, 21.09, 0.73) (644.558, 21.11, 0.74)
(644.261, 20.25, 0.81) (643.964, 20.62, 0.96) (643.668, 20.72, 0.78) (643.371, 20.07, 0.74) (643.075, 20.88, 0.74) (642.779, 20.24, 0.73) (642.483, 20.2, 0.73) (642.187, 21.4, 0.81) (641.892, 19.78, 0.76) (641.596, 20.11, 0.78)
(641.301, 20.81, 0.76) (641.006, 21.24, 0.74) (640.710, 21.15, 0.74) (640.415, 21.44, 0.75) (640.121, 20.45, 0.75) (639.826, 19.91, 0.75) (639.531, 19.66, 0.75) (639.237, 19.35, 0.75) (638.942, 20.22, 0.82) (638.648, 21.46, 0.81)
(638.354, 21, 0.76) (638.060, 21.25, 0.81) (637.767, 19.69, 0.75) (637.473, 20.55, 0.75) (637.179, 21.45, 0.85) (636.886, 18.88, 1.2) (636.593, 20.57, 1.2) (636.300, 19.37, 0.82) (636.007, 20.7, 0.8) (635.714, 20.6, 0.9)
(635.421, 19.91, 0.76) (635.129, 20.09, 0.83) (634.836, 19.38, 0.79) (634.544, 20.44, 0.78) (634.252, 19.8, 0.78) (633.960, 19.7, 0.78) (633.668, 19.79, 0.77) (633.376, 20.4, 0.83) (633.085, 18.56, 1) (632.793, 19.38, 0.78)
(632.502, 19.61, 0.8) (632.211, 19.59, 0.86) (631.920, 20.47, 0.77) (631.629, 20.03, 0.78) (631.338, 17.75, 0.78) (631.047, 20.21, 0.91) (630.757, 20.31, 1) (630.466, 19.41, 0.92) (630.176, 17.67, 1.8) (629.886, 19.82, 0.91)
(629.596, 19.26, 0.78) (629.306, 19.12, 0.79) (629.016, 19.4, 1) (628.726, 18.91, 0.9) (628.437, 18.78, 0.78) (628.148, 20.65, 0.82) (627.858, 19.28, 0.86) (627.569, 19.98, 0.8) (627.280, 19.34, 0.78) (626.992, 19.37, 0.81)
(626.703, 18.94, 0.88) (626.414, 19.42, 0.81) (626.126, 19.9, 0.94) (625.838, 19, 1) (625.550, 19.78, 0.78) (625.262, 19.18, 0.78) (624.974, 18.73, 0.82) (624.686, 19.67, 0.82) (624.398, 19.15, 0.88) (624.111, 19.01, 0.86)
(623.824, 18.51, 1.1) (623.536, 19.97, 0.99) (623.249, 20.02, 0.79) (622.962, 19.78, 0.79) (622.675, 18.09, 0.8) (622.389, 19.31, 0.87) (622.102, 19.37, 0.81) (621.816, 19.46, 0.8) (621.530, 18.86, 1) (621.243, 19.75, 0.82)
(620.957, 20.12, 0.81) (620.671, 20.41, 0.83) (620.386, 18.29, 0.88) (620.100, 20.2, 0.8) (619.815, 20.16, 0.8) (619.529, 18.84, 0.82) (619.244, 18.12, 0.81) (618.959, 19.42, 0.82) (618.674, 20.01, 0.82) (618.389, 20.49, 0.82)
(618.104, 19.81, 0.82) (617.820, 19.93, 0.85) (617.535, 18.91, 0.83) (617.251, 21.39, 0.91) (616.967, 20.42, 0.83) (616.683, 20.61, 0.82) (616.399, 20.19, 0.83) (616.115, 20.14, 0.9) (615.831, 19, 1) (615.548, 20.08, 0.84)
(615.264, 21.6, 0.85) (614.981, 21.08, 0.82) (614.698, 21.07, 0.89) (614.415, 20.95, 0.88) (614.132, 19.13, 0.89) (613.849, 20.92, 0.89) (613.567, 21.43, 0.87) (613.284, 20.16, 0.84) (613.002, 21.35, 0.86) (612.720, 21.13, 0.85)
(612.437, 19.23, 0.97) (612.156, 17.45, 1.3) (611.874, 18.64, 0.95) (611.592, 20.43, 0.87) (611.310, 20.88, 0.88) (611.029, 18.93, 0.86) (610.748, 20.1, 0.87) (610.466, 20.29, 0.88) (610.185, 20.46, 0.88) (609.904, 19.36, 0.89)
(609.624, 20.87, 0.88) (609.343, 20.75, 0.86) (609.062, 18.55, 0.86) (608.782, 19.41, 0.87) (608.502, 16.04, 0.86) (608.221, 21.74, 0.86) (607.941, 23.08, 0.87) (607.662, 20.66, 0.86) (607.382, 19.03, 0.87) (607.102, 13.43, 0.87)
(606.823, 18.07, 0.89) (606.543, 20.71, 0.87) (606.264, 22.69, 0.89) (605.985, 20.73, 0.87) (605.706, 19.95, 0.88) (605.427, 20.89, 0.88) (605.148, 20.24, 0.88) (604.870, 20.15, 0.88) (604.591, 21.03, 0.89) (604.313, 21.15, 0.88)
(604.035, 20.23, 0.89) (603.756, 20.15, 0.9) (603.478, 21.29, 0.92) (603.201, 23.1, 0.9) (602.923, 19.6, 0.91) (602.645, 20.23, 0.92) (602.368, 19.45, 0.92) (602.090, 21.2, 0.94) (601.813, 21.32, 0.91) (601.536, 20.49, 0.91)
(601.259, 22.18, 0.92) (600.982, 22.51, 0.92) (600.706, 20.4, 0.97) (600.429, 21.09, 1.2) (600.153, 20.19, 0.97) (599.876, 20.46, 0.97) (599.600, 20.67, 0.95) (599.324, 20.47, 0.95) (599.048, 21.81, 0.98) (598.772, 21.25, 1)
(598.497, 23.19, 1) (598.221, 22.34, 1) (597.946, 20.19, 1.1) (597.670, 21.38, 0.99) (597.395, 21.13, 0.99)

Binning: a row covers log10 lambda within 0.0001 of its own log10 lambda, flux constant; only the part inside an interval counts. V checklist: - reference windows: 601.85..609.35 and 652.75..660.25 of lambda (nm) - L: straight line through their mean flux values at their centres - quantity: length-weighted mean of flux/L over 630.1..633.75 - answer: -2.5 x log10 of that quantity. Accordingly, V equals 0.29 mag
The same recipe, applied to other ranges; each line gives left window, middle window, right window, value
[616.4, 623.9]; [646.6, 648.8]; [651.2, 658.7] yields 0.27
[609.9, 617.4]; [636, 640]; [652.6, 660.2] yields 0.27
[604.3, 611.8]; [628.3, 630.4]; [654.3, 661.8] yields 0.25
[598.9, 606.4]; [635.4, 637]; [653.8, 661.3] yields 0.30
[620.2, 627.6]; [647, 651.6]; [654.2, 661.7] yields 0.24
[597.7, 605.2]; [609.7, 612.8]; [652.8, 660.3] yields 0.15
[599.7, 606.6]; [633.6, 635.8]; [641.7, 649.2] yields 0.05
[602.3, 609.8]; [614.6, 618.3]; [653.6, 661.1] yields 0.09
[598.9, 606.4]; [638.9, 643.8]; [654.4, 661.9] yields 0.29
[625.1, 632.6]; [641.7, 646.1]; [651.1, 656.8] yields 0.20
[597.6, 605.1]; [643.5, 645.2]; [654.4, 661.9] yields 0.31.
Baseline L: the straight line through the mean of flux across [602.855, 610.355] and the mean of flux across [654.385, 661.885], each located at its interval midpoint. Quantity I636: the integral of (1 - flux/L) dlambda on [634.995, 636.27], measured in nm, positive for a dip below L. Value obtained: 0.26 nm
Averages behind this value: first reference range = 20.1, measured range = 20.2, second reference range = 29.4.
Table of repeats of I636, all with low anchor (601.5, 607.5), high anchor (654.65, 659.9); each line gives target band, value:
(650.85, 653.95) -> 0.60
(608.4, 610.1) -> 0.16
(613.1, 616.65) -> 0.31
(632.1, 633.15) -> 0.28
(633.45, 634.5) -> 0.26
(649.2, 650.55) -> 0.39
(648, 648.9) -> 0.26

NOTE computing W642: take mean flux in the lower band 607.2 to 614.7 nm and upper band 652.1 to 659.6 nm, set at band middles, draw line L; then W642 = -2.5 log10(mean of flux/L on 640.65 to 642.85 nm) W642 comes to 0.29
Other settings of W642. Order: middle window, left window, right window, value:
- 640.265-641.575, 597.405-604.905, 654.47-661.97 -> 0.26 mag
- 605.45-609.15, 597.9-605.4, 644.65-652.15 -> 0.08 mag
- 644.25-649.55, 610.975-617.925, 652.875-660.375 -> 0.29 mag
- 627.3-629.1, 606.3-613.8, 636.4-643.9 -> 0.04 mag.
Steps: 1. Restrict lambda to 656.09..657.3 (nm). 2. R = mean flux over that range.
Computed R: 35.2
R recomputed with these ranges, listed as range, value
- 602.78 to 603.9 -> 21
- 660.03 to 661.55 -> 23.5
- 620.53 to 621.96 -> 19.7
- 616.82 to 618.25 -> 20.1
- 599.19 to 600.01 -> 20.5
